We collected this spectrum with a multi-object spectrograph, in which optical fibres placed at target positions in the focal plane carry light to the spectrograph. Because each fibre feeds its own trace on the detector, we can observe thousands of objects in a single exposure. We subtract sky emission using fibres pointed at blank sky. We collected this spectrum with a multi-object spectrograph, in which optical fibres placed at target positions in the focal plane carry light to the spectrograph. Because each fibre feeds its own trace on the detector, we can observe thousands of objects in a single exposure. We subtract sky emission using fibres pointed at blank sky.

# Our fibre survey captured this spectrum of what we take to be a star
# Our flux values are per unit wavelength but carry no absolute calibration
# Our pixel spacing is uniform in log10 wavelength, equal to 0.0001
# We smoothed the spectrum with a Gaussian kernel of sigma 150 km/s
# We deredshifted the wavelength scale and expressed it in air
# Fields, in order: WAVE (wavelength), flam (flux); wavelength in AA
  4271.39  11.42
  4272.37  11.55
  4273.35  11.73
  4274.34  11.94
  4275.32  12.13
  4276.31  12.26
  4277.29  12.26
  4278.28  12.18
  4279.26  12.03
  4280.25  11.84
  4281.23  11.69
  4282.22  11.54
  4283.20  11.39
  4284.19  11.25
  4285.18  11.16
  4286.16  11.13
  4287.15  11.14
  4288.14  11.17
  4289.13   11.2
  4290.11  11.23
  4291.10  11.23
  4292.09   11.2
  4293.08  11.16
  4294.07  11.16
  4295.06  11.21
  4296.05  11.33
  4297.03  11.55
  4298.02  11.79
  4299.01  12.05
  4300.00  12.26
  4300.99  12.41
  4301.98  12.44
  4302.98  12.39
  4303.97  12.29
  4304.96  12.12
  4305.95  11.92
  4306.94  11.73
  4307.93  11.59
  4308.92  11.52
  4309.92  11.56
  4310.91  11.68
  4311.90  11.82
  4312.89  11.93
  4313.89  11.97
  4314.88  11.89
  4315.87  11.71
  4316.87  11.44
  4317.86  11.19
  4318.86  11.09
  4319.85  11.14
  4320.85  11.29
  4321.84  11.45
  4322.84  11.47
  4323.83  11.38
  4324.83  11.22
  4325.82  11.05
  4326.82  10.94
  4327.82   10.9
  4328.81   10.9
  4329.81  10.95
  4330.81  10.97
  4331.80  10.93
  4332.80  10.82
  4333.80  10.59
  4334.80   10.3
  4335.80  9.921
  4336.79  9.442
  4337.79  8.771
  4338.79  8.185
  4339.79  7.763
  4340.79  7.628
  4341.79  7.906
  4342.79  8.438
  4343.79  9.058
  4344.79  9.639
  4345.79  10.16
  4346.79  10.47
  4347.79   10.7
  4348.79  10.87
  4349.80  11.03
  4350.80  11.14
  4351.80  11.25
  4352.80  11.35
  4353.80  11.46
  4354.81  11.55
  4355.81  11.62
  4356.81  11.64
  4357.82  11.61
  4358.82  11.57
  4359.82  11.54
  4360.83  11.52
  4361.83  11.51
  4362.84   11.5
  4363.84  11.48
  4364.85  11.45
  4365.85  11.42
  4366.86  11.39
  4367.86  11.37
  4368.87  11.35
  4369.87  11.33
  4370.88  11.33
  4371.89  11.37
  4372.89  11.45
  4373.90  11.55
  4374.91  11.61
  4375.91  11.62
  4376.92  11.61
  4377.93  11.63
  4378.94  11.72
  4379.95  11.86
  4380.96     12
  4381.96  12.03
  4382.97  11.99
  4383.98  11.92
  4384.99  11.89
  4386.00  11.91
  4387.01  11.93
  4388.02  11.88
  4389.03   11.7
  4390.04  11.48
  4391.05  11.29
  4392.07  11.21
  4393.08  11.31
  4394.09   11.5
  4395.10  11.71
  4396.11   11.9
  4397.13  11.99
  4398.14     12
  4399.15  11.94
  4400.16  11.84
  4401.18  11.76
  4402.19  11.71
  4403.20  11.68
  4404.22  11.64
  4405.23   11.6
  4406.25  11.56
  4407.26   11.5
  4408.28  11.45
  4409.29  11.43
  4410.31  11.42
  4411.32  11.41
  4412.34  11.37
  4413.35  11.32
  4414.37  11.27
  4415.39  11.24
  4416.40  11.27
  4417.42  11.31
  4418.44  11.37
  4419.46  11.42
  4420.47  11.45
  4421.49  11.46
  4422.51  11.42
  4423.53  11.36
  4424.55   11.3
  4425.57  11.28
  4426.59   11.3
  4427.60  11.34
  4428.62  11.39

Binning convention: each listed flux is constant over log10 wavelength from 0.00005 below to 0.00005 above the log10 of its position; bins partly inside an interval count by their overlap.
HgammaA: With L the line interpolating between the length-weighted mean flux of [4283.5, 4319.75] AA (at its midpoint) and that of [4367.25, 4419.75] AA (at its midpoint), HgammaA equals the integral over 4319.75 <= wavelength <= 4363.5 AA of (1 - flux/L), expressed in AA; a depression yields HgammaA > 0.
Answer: 3.8 AA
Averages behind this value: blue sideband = 11.6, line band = 10.6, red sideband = 11.6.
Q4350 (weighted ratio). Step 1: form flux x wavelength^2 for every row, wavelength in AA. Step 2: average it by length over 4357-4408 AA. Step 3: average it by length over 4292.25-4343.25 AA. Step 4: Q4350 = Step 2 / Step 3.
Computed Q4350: 1.09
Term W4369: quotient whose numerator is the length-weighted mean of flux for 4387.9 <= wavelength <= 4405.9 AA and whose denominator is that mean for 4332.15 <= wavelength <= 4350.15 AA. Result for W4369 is 1.2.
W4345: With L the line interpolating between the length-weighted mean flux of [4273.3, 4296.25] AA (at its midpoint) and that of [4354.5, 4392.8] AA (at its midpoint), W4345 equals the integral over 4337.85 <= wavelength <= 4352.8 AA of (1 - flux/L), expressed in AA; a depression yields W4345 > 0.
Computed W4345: 2.5 AA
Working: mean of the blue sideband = 11.5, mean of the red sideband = 11.6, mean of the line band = 9.62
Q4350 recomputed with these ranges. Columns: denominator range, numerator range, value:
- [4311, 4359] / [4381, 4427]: 1.12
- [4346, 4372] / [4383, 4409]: 1.05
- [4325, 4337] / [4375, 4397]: 1.12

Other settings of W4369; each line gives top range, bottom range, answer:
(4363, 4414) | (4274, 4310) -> 0.99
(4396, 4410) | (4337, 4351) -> 1.25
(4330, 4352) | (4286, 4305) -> 0.84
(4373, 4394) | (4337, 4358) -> 1.16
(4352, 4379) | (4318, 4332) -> 1.03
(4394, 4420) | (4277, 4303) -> 1.00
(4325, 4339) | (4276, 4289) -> 0.90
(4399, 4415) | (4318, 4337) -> 1.06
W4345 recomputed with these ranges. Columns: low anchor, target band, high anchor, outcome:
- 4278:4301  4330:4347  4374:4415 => 3.07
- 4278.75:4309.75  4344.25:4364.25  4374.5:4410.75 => 0.85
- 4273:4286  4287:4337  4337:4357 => -2.12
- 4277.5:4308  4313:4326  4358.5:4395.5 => 0.22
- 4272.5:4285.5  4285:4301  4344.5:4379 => 0.42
